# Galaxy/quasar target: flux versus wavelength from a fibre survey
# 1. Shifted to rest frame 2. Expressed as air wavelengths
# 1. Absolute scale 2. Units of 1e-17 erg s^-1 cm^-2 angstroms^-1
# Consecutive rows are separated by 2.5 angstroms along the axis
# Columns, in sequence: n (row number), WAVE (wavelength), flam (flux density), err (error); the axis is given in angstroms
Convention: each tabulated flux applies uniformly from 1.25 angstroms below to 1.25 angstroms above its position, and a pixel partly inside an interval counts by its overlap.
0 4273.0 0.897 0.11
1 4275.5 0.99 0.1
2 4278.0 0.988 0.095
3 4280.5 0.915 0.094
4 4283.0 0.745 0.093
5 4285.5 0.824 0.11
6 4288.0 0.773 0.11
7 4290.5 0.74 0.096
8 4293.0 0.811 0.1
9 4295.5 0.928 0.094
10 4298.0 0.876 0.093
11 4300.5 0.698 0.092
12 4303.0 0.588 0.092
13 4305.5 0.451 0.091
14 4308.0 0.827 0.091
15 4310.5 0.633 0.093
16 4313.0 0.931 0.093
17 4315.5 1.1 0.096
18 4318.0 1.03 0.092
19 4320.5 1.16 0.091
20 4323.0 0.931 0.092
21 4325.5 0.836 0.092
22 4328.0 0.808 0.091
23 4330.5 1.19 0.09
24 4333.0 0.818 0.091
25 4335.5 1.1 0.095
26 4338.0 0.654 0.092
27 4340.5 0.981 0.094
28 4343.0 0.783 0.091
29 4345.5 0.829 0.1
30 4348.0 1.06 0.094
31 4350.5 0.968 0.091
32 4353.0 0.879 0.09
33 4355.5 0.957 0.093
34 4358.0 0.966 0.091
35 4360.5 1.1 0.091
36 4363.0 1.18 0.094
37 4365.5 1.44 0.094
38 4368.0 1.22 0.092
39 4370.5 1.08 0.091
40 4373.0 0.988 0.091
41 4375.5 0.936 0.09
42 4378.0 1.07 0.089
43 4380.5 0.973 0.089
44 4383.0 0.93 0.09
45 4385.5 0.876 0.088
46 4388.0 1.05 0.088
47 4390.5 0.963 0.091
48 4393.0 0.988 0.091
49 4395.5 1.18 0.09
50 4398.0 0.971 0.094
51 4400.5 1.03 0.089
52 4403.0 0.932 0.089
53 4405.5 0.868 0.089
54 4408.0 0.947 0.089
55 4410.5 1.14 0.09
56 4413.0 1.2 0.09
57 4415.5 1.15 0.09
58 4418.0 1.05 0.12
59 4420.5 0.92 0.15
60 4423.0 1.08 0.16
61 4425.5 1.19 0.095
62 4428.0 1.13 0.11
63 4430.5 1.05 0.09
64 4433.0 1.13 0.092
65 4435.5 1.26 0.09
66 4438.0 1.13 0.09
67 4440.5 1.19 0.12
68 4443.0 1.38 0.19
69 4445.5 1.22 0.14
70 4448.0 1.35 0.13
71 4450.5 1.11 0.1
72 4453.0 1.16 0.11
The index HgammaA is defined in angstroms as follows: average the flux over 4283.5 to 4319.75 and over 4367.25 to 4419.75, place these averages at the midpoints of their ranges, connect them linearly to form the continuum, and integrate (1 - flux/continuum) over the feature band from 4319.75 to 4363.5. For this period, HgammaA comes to -2.4 angstroms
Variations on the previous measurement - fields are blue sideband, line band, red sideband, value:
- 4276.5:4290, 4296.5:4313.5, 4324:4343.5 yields 3.1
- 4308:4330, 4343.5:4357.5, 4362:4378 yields 1.7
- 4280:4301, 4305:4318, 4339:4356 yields 0.3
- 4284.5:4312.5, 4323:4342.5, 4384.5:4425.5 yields -1.7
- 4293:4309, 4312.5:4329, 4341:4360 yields -3.4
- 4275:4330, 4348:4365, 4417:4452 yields -1.0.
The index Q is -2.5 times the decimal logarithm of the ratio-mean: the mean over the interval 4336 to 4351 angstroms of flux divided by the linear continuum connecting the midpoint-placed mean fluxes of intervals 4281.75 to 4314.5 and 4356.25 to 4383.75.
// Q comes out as 0.09 mag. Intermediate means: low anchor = 0.758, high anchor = 1.08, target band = 0.886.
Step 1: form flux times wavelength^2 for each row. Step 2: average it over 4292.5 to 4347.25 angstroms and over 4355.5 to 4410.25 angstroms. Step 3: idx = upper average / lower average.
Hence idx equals 1.23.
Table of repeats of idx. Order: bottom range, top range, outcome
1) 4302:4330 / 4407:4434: 1.34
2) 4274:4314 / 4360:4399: 1.39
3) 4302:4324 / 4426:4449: 1.49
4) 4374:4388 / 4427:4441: 1.22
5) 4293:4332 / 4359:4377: 1.34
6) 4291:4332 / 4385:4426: 1.25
